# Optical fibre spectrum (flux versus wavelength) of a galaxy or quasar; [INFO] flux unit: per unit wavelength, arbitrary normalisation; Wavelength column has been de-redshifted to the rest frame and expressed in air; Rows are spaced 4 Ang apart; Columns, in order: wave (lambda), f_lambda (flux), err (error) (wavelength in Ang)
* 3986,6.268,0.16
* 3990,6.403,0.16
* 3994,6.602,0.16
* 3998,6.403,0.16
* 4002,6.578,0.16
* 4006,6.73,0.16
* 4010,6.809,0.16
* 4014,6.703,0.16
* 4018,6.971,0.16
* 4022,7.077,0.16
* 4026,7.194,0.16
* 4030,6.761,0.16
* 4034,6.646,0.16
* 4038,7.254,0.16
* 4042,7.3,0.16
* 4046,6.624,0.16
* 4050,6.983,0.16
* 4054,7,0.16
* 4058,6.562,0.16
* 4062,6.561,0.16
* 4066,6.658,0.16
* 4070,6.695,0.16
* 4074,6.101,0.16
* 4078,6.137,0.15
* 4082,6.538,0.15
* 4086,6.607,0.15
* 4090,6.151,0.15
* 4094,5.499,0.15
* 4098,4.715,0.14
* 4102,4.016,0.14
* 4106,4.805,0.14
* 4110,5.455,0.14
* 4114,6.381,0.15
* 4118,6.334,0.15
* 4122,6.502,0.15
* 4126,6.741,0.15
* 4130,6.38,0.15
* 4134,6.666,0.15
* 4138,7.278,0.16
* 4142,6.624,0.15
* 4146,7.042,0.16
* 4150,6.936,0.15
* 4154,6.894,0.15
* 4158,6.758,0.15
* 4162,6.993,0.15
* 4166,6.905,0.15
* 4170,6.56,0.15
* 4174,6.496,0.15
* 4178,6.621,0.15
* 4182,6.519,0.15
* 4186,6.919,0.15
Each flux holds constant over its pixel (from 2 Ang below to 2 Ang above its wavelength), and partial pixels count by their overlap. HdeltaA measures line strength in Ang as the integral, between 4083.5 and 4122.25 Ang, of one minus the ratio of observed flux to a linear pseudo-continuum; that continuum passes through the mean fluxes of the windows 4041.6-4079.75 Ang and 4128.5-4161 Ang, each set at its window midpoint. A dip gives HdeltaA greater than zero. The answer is 6.4 Ang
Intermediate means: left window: 6.64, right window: 6.83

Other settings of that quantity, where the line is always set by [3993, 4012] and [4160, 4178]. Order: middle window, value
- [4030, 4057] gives -1.2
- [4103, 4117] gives 2.5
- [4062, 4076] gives 0.4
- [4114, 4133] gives 0.6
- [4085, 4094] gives 0.7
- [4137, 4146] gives -0.3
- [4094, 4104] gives 3.1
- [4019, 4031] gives -0.7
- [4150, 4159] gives -0.2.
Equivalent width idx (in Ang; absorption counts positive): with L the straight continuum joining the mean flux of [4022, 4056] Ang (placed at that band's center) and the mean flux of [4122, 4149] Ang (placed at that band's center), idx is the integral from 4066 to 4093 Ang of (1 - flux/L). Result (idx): 2.1 Ang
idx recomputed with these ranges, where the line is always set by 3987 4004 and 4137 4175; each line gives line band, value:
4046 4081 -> 0.25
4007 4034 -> -1.45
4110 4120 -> 0.85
